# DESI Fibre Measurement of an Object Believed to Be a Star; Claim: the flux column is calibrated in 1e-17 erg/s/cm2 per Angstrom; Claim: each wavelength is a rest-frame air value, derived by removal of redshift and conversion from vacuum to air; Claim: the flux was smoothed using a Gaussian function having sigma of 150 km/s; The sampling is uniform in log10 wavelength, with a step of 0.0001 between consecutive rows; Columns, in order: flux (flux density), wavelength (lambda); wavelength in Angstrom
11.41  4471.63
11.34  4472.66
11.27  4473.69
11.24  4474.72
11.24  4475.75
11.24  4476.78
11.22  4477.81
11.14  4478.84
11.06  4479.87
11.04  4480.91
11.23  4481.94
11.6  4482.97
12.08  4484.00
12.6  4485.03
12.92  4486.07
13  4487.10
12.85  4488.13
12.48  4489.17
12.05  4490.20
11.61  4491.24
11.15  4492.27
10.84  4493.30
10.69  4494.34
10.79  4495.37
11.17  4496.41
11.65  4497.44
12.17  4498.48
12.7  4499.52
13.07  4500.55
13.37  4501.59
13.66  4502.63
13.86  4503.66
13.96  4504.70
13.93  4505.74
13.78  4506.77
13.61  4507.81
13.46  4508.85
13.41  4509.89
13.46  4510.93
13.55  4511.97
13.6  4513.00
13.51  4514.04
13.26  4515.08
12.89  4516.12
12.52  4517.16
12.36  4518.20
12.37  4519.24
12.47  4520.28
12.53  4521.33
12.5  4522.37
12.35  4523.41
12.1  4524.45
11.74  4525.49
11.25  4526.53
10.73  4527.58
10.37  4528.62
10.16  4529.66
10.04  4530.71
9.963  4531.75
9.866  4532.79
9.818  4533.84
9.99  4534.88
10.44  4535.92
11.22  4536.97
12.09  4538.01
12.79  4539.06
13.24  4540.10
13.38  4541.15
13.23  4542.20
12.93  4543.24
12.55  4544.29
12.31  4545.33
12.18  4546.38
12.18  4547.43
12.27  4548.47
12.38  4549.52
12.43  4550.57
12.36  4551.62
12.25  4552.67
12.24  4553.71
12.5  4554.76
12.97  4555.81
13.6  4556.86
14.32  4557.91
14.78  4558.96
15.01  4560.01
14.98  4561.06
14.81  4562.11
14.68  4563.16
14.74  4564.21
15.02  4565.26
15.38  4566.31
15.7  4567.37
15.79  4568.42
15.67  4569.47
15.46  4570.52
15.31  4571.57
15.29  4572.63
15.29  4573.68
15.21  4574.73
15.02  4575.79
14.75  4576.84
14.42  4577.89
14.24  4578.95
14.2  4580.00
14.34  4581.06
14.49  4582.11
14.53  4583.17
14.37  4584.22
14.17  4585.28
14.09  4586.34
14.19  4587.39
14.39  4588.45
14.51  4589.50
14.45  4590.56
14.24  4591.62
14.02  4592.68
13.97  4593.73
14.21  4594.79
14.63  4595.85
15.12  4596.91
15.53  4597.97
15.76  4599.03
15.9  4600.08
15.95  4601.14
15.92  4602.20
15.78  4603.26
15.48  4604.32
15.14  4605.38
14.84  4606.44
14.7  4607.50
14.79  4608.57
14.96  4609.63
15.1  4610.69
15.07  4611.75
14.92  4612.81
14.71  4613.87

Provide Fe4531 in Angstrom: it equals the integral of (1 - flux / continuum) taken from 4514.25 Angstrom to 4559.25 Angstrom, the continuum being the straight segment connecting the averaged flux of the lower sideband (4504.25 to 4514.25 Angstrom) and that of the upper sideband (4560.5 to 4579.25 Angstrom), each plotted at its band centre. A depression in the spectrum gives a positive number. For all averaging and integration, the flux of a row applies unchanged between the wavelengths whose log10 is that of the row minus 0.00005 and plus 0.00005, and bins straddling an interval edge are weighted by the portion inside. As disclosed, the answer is 6.97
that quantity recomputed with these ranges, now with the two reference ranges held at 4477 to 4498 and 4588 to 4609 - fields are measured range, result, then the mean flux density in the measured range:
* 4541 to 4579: -0.4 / 14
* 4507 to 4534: 1.1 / 12.1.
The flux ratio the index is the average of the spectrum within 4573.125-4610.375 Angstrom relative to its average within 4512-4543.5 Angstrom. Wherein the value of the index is 1.25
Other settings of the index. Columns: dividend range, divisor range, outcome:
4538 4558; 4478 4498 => 1.09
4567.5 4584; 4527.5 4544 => 1.32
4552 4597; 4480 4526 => 1.16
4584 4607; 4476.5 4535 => 1.23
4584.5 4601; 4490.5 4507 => 1.18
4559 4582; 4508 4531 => 1.22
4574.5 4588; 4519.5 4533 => 1.28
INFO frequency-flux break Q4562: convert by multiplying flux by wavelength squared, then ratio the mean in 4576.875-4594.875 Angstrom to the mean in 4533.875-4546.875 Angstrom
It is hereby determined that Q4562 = 1.20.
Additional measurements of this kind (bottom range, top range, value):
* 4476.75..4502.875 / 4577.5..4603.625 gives 1.29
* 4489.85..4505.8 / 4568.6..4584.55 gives 1.26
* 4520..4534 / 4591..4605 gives 1.40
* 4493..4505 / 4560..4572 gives 1.27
